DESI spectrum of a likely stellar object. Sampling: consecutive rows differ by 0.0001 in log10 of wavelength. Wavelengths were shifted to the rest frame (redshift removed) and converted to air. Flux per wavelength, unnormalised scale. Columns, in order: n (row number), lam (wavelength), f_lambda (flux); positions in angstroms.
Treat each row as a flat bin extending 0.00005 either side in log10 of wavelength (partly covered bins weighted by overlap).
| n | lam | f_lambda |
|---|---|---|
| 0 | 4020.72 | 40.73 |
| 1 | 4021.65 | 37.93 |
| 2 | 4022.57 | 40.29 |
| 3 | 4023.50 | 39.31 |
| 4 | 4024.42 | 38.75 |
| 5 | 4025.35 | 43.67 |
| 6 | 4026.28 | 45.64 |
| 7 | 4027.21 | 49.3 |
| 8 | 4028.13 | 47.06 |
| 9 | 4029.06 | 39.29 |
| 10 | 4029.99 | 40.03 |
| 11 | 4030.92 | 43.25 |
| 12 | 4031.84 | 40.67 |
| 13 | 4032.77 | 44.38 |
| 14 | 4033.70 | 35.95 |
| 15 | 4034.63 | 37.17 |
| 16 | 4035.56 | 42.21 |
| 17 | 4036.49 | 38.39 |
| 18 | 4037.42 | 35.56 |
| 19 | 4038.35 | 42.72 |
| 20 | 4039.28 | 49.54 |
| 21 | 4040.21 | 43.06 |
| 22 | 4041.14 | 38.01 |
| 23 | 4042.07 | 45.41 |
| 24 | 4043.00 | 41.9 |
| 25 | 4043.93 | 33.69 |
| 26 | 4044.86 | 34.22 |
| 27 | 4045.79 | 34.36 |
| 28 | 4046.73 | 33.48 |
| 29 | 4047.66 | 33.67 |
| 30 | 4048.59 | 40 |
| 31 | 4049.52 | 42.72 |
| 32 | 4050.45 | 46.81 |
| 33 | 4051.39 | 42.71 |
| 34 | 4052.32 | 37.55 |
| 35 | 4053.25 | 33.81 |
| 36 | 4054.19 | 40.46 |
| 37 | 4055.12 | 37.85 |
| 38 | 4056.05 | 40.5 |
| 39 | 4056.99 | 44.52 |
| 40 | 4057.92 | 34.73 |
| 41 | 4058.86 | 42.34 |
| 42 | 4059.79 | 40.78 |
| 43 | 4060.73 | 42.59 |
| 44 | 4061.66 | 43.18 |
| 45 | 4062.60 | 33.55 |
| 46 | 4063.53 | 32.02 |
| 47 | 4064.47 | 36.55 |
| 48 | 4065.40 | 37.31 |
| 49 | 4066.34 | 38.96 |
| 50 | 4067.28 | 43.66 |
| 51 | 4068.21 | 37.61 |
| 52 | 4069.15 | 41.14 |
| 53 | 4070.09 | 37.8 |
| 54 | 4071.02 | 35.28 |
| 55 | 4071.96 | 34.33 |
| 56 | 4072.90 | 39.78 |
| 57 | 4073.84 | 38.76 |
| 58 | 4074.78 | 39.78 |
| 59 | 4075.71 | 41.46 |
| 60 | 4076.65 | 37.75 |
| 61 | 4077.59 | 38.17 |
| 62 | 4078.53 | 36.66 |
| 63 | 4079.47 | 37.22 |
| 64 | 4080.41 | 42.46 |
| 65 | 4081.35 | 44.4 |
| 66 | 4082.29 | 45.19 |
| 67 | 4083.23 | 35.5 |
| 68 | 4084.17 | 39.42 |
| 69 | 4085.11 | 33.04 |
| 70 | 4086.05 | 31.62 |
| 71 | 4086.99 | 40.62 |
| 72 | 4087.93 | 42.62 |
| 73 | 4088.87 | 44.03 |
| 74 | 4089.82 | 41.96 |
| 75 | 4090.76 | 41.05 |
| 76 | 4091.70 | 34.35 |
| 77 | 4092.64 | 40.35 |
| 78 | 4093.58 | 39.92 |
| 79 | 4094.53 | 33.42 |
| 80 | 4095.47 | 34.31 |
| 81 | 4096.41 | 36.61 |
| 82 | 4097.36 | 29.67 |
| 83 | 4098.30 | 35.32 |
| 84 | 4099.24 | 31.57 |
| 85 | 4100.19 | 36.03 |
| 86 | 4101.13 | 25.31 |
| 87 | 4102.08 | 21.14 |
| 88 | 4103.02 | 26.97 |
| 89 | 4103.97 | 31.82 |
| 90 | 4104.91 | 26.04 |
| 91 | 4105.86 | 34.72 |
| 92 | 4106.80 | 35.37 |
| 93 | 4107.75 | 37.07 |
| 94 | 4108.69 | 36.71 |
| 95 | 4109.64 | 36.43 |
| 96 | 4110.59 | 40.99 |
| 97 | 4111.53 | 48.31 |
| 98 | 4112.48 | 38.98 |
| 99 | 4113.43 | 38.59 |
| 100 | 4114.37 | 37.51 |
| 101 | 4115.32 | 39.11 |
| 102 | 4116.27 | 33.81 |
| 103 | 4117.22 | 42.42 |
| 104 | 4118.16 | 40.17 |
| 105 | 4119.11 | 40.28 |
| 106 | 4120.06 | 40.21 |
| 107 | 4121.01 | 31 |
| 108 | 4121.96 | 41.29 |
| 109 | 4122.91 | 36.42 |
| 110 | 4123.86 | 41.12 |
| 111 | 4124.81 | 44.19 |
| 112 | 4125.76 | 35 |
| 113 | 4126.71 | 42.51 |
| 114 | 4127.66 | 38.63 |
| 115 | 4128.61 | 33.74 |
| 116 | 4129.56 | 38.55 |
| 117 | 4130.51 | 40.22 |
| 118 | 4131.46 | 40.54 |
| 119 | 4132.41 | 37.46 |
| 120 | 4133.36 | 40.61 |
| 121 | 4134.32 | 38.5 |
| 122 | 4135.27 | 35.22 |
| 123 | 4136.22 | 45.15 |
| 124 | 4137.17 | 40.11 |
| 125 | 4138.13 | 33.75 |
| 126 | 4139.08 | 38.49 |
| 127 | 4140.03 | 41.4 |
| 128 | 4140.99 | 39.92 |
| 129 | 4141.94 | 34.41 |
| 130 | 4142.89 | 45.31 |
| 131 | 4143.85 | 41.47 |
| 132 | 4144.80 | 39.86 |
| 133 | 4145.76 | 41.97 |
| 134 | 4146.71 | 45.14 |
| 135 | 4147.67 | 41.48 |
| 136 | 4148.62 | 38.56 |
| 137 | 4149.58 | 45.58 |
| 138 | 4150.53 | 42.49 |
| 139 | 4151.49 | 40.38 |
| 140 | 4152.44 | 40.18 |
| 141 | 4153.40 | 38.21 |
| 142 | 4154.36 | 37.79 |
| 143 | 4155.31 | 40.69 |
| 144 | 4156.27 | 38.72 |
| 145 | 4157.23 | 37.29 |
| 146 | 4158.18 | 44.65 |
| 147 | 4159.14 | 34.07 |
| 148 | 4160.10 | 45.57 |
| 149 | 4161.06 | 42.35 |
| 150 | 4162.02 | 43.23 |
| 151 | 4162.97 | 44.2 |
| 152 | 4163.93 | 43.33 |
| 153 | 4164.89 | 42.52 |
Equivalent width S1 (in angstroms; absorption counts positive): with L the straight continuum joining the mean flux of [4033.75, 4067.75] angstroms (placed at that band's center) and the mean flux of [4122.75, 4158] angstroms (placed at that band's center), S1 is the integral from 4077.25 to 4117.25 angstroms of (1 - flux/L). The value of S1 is 3.0 angstroms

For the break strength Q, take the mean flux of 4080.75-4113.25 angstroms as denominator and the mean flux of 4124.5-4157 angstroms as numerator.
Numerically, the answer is 1.10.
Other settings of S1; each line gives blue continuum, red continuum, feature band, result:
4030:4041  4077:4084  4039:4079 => 1.4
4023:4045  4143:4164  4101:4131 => 3.2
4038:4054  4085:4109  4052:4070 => -0.3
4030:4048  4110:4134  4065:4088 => 0.3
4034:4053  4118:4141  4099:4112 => 1.9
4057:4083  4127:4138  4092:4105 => 2.3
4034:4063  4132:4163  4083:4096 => 0.6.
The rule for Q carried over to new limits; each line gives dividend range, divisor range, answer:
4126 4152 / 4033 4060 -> 1.01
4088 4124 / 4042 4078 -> 0.94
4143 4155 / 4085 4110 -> 1.19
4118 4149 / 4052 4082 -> 1.01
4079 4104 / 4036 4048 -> 0.93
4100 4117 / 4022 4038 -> 0.84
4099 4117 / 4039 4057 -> 0.88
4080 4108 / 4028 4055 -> 0.90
